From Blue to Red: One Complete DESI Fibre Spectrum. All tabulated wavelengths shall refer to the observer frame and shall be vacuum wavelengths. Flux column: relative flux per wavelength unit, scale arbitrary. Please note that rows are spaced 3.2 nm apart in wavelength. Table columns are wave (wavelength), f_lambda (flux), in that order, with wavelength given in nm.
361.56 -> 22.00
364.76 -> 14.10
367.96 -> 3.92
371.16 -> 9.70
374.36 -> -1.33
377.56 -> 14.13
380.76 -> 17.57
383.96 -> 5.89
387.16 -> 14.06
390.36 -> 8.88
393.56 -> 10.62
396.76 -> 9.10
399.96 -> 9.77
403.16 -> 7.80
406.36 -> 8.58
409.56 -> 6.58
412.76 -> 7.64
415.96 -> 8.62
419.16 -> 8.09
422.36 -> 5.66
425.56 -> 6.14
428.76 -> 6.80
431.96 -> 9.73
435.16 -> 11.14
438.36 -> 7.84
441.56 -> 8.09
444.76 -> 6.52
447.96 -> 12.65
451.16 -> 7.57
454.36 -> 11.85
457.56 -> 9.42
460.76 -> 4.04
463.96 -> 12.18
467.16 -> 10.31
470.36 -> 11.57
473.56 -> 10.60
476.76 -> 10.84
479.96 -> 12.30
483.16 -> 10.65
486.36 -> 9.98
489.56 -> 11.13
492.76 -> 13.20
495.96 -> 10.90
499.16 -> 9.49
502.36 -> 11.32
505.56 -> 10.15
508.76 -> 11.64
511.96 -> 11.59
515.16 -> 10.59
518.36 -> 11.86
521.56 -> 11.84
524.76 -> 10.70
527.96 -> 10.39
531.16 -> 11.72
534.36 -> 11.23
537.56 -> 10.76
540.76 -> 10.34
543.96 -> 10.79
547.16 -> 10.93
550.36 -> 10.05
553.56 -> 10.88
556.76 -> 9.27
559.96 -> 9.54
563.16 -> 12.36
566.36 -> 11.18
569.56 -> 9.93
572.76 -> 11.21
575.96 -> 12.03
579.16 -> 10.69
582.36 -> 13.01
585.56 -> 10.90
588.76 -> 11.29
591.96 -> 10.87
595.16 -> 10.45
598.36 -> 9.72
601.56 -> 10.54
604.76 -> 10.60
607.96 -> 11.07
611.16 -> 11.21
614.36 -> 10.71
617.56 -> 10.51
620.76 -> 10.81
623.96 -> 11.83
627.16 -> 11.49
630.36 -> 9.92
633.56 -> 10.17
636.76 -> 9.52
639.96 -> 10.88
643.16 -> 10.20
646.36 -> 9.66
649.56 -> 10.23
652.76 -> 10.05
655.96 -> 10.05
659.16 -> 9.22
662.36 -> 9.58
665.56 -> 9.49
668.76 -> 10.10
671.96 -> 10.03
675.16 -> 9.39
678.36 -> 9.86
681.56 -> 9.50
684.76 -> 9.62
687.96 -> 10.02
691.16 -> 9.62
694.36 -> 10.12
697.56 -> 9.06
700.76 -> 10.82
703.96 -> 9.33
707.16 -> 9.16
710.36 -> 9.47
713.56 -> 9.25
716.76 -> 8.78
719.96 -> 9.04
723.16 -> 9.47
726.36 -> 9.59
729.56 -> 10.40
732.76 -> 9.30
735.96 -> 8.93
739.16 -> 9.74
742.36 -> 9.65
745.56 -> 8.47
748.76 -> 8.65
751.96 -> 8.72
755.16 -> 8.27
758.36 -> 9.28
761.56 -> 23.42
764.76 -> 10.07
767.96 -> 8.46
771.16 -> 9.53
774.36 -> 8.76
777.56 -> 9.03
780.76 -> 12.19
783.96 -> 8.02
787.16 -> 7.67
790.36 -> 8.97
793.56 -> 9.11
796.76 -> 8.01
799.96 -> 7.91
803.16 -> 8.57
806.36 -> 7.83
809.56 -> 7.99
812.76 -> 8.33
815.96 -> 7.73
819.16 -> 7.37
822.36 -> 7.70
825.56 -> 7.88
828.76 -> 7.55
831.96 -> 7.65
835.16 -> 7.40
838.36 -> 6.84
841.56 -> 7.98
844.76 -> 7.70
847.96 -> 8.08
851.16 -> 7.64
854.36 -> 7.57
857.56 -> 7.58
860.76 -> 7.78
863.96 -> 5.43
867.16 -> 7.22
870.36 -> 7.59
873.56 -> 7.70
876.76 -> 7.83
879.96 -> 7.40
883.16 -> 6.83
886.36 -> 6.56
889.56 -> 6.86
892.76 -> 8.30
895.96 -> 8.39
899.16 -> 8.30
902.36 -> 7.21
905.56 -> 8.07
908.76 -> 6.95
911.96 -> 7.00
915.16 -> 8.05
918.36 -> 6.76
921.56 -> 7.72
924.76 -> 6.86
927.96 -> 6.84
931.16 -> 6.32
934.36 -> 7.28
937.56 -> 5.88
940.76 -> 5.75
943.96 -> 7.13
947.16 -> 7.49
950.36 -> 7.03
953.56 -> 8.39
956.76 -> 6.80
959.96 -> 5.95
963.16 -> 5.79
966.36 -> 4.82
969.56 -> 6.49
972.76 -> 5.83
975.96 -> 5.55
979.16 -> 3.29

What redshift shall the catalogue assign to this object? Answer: 0.16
